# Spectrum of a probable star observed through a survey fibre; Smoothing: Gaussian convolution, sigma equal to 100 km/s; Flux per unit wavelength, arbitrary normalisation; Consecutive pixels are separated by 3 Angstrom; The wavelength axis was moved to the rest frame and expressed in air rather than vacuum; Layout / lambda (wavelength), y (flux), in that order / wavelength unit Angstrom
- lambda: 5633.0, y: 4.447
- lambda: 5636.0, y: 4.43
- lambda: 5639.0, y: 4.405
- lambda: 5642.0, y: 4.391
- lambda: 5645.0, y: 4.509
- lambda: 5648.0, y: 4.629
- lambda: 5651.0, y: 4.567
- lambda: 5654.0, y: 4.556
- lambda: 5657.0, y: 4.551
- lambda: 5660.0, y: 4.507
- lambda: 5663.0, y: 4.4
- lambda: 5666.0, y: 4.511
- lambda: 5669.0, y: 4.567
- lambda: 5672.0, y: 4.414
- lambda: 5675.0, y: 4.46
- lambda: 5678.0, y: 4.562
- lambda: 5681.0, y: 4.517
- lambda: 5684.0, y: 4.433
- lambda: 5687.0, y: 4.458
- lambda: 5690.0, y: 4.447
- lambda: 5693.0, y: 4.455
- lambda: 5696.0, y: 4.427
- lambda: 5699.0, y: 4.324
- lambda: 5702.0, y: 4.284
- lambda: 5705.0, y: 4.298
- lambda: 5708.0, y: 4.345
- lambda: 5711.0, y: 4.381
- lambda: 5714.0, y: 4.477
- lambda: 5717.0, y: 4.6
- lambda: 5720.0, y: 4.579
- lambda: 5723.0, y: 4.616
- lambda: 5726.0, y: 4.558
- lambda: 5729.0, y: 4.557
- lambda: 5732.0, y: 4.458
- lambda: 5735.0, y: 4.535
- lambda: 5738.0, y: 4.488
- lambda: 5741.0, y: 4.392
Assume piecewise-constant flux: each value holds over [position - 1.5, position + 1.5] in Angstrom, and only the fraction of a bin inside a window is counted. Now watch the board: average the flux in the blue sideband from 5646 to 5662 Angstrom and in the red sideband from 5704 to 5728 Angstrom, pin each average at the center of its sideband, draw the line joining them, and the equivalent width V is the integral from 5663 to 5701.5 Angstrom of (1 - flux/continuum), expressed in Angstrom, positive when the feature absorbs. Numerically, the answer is 0.6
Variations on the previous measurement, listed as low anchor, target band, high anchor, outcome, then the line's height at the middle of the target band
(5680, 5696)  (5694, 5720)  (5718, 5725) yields 0.75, 4.54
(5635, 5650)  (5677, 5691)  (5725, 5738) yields 0.05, 4.5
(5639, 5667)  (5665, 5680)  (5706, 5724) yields 0.00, 4.5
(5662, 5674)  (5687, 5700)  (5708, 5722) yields 0.19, 4.49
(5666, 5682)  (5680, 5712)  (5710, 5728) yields 0.89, 4.52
